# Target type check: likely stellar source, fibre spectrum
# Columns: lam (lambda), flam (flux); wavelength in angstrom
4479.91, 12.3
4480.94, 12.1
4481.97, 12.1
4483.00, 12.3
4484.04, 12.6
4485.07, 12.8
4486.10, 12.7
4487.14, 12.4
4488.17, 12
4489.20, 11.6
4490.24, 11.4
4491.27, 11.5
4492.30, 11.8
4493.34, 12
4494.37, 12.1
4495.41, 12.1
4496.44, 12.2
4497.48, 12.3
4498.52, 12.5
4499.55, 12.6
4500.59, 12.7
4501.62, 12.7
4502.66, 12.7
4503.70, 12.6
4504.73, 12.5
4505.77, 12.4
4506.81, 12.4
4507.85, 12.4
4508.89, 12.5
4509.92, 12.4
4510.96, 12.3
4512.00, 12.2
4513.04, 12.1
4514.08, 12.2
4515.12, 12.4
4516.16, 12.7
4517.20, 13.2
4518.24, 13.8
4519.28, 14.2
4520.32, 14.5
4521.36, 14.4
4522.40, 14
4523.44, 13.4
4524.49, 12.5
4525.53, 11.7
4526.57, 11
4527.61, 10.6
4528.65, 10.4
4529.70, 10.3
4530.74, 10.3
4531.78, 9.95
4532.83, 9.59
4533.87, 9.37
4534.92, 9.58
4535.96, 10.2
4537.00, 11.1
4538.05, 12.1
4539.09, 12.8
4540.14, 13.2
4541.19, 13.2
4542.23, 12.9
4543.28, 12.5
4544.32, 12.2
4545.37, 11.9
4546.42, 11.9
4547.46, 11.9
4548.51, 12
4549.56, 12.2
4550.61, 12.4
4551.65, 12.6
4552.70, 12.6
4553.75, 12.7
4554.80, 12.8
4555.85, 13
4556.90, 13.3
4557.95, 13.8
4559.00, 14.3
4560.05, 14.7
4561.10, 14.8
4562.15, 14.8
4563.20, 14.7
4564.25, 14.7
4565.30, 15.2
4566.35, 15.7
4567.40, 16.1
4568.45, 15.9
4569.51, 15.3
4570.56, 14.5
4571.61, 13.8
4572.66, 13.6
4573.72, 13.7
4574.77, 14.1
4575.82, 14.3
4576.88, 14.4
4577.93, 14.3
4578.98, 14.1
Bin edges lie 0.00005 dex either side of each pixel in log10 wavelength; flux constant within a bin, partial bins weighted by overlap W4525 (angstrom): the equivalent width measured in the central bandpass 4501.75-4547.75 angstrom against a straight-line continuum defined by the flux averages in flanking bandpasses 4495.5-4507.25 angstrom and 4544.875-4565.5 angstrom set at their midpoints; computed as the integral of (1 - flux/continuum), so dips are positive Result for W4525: 2.6 angstrom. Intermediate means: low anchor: 12.5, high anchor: 13.3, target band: 12.1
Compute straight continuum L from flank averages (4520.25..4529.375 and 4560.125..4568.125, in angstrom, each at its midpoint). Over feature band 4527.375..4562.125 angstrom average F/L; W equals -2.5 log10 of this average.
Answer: 0.14 mag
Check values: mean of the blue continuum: 12.3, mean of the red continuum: 15.2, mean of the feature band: 12.1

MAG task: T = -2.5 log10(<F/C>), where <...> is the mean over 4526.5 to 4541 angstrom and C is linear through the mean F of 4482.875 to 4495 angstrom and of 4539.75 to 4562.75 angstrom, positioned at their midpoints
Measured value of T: 0.18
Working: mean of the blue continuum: 12.1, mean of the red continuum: 13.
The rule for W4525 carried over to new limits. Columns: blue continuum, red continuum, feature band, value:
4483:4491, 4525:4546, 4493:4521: -1.99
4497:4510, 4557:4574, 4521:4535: 2.23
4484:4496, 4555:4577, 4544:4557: 1.48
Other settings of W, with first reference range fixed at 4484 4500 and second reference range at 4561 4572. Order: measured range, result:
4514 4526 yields -0.004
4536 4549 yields 0.157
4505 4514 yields 0.044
